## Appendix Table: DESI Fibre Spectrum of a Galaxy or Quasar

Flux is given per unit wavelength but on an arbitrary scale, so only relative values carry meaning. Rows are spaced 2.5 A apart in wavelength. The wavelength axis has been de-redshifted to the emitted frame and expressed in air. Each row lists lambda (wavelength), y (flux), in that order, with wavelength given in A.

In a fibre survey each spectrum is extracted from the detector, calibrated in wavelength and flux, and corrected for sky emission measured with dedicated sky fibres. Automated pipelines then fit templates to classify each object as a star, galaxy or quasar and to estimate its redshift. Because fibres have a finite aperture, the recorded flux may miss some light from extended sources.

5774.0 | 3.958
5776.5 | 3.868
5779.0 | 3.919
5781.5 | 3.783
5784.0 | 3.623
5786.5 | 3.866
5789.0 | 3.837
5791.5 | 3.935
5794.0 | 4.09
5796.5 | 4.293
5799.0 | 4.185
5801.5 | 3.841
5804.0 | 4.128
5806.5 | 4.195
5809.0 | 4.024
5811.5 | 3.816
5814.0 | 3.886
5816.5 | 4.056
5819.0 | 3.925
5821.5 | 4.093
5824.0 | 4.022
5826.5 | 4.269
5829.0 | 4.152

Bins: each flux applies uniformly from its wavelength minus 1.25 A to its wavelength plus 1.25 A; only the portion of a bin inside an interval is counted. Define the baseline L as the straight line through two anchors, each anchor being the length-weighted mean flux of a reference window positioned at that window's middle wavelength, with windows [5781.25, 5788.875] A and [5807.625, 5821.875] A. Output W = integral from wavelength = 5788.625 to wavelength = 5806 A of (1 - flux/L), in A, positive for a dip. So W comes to -1.0 A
